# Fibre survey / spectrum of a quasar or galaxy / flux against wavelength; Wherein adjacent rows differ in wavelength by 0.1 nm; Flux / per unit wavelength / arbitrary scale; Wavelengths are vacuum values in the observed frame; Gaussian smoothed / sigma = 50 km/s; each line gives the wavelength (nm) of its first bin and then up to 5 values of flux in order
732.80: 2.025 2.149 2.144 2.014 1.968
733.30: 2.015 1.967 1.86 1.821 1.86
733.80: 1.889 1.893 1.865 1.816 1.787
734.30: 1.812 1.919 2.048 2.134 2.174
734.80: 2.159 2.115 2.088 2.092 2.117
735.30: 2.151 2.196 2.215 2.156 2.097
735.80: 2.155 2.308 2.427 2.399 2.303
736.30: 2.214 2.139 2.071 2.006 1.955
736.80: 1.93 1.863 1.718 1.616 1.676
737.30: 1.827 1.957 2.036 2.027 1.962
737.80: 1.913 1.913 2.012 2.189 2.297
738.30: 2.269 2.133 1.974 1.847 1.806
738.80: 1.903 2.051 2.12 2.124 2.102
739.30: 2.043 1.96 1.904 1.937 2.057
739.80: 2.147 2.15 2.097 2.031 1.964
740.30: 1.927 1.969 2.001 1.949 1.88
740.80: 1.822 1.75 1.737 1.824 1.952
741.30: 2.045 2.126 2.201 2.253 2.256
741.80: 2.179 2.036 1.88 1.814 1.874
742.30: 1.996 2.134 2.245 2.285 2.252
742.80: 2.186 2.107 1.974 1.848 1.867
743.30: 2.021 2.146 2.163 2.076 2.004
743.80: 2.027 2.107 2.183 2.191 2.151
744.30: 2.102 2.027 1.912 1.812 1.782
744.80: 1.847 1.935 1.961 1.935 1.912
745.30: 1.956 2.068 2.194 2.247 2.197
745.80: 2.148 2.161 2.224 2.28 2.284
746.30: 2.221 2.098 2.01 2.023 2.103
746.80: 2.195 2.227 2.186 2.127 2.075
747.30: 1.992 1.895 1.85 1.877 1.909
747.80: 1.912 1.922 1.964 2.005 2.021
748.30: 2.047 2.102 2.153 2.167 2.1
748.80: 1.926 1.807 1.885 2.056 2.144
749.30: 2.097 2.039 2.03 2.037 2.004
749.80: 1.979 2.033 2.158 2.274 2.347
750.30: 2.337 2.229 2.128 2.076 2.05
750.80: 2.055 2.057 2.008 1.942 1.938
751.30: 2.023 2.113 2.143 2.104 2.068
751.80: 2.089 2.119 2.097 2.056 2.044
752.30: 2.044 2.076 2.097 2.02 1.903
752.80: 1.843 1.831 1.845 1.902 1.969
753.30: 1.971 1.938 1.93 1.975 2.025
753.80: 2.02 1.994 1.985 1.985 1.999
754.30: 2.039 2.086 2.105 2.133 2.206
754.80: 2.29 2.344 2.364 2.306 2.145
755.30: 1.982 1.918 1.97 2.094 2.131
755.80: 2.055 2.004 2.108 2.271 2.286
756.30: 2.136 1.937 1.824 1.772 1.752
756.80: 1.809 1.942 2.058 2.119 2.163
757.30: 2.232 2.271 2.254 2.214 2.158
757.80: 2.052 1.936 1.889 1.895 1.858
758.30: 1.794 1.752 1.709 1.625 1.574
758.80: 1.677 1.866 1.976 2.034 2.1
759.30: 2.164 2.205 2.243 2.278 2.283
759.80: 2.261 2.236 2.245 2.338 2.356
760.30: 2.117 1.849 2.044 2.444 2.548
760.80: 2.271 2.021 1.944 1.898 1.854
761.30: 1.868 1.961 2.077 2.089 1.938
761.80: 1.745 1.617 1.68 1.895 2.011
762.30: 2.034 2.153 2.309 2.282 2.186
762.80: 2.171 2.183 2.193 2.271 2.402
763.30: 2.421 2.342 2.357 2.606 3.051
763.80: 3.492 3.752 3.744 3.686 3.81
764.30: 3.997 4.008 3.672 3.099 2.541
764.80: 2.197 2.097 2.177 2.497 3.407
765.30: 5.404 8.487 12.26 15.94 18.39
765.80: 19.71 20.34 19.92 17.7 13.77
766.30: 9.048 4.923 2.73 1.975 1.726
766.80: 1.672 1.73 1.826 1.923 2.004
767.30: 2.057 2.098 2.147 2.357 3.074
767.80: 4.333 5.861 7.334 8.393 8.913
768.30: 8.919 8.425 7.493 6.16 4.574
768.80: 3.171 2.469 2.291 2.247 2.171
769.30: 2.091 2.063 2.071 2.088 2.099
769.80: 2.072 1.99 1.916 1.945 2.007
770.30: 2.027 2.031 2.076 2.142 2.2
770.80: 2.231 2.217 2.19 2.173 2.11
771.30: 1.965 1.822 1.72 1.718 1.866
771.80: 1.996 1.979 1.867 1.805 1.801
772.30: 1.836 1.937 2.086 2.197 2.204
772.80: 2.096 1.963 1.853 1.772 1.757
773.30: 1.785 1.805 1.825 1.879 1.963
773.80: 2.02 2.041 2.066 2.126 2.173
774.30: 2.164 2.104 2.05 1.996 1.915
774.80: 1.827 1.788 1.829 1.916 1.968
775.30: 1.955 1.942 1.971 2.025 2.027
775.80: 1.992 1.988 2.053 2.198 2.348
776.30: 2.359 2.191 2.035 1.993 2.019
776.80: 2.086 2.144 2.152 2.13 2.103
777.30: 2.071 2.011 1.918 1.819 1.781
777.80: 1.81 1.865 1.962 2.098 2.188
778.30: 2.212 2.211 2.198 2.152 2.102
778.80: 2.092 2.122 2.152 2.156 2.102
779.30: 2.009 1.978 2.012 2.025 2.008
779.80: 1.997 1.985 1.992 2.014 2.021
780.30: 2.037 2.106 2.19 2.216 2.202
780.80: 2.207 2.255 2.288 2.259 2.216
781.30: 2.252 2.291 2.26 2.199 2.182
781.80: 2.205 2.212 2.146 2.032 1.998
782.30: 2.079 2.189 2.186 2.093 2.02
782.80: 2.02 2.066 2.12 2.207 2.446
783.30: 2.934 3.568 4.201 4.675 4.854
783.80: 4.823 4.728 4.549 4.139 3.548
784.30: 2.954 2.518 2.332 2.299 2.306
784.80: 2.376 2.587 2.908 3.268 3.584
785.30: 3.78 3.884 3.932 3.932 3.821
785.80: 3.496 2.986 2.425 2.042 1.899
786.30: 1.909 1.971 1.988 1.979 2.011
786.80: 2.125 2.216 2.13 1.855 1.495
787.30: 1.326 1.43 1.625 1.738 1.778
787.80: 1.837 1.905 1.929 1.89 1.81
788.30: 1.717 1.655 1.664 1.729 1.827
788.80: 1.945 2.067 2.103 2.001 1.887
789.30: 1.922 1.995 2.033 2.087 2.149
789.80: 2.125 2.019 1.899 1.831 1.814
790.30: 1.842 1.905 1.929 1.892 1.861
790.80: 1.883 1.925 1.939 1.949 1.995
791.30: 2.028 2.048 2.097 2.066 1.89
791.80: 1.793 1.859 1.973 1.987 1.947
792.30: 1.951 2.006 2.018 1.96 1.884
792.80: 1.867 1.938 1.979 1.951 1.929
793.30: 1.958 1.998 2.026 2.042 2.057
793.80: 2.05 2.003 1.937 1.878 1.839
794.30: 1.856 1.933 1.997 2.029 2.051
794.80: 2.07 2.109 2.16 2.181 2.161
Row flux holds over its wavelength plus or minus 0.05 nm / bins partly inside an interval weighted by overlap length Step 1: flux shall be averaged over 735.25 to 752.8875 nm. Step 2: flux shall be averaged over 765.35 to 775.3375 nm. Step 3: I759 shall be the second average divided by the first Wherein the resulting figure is 1.91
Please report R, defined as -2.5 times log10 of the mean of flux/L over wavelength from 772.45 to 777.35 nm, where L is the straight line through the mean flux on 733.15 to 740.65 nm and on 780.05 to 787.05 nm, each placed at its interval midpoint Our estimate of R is 0.25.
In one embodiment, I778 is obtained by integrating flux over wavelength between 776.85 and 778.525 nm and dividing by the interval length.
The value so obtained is 2.04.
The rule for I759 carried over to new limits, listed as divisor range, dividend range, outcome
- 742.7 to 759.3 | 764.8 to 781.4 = 1.58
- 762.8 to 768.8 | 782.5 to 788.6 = 0.47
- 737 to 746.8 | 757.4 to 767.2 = 1.82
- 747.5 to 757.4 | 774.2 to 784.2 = 1.12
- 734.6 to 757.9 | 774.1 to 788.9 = 1.12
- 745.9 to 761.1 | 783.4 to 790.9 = 1.19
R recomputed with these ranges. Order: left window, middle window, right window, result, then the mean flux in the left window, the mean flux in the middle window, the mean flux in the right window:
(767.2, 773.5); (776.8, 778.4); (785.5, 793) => 0.24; 2.86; 2.03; 2.02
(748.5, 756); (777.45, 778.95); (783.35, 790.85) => 0.16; 2.06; 2.04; 2.47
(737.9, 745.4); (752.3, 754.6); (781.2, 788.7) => 0.09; 2.02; 1.98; 2.54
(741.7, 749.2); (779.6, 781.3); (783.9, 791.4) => 0.06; 2.05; 2.13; 2.29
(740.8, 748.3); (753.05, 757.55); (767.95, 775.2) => 0.11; 2.05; 2.06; 2.63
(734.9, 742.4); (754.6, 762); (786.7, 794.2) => -0.03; 2.03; 2.05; 1.92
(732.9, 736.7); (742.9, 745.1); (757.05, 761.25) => 0.03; 2.06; 2.01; 2.07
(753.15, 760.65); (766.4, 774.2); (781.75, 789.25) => -0.19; 2.05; 2.71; 2.52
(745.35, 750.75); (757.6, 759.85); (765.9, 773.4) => 0.39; 2.09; 1.97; 3.58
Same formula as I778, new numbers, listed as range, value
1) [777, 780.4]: 2.04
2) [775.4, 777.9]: 2.05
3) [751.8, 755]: 2.03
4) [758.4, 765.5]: 2.55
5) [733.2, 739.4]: 2.02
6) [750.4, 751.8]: 2.06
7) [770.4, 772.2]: 2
